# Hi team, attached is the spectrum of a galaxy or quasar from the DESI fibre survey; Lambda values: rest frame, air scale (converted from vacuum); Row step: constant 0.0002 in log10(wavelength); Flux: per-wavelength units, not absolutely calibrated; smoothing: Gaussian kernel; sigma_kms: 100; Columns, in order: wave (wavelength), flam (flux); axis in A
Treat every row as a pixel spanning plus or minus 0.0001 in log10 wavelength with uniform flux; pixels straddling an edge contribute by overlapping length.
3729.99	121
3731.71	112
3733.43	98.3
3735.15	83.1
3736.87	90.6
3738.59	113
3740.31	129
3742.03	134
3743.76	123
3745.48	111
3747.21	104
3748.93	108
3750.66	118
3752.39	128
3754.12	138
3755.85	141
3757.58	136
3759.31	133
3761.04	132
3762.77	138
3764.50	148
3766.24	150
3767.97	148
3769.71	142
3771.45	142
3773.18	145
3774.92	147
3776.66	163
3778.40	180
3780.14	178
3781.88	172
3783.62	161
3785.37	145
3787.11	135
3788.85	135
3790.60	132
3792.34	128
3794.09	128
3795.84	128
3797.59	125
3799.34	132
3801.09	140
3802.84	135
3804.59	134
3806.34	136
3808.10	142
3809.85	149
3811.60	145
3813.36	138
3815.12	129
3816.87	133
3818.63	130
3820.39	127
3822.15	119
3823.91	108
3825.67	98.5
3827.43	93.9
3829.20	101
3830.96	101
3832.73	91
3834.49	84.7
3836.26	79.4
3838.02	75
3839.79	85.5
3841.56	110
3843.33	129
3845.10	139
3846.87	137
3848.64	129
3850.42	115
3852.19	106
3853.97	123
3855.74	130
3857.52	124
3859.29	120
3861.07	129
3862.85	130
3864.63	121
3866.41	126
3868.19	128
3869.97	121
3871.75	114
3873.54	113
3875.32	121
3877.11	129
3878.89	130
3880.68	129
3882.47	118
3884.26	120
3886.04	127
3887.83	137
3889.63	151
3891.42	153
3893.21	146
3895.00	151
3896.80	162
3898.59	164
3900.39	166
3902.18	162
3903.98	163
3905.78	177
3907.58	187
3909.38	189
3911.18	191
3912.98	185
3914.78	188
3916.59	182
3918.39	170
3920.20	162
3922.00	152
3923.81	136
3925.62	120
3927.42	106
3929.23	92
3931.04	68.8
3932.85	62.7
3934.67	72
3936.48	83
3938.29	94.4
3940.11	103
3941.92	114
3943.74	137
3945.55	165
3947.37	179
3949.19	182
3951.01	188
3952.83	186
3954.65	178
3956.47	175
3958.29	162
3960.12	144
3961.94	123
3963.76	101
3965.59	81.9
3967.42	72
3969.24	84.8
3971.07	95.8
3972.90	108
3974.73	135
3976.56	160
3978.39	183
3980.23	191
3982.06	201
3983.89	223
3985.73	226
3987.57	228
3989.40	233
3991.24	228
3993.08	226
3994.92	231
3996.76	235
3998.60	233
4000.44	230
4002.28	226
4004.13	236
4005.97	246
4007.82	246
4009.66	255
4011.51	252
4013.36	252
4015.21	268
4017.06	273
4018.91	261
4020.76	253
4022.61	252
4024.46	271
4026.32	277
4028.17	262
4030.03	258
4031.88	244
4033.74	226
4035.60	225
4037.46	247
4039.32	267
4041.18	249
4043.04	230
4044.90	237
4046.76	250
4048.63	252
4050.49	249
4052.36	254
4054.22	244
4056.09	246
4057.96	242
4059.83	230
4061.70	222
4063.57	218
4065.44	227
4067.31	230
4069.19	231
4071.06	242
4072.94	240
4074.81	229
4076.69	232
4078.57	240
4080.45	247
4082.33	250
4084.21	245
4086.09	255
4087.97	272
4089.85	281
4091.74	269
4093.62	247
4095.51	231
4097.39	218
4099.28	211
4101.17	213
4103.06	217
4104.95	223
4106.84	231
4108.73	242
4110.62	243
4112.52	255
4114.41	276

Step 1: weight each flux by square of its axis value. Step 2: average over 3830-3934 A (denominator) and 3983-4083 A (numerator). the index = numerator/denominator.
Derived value 2.0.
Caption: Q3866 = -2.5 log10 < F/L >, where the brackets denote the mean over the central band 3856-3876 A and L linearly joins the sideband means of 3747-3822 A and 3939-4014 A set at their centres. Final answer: 0.27 mag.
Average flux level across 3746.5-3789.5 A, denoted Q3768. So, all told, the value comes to 143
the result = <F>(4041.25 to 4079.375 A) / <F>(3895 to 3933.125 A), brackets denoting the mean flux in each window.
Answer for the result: 1.55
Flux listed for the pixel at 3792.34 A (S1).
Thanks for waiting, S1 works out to 128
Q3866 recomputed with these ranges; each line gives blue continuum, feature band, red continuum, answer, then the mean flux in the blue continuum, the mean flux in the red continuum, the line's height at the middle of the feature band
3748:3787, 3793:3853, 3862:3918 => 0.222 mag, 145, 148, 146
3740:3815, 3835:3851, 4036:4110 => 0.412 mag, 139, 240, 161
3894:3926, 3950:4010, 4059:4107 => 0.076 mag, 168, 237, 196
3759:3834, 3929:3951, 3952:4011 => 0.436 mag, 135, 185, 173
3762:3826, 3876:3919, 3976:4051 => 0.191 mag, 140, 239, 187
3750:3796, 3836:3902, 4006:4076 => 0.379 mag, 144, 246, 180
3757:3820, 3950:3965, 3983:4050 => 0.364 mag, 142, 245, 218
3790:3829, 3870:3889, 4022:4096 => 0.284 mag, 128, 246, 161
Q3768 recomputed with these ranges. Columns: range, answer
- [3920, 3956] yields 129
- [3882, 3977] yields 140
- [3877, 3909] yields 150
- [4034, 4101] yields 241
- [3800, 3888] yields 120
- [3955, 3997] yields 166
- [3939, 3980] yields 140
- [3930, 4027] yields 183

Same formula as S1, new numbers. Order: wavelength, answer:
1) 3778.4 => 180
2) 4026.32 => 277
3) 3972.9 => 108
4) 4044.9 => 237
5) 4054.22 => 244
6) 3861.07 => 129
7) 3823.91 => 108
